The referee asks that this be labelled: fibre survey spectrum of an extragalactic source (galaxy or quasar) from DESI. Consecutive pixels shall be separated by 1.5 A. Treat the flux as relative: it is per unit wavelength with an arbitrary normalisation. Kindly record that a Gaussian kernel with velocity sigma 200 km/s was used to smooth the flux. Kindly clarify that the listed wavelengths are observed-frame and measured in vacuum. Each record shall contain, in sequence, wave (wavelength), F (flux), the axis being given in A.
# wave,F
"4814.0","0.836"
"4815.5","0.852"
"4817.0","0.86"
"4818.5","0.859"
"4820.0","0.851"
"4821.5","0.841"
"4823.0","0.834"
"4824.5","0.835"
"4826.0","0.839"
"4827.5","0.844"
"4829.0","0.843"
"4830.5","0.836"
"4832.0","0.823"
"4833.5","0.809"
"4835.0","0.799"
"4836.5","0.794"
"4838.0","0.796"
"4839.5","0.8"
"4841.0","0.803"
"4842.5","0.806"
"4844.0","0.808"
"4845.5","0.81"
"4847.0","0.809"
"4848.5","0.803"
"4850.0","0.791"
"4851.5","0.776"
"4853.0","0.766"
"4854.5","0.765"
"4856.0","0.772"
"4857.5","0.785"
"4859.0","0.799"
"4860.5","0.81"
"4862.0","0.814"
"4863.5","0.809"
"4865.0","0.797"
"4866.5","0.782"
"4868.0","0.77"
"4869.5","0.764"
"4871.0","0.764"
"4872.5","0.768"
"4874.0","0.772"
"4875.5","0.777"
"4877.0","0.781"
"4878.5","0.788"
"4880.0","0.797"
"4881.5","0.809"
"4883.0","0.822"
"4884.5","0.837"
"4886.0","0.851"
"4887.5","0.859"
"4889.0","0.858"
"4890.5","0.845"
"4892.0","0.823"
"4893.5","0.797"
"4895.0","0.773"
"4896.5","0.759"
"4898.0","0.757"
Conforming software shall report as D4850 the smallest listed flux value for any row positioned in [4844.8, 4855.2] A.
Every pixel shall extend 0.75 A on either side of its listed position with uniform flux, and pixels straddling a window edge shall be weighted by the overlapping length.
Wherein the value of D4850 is 0.765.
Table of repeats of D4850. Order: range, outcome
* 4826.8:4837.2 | 0.794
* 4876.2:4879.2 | 0.781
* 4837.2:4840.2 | 0.796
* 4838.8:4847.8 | 0.8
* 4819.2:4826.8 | 0.834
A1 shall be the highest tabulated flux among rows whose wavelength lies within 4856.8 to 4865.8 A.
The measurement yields 0.814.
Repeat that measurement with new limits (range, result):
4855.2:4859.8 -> 0.799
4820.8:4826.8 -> 0.841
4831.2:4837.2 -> 0.823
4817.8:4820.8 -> 0.859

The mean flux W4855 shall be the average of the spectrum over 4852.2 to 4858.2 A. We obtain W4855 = 0.772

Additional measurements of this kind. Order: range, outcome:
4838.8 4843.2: 0.803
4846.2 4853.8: 0.789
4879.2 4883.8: 0.809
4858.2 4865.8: 0.806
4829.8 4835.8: 0.816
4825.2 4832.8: 0.837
